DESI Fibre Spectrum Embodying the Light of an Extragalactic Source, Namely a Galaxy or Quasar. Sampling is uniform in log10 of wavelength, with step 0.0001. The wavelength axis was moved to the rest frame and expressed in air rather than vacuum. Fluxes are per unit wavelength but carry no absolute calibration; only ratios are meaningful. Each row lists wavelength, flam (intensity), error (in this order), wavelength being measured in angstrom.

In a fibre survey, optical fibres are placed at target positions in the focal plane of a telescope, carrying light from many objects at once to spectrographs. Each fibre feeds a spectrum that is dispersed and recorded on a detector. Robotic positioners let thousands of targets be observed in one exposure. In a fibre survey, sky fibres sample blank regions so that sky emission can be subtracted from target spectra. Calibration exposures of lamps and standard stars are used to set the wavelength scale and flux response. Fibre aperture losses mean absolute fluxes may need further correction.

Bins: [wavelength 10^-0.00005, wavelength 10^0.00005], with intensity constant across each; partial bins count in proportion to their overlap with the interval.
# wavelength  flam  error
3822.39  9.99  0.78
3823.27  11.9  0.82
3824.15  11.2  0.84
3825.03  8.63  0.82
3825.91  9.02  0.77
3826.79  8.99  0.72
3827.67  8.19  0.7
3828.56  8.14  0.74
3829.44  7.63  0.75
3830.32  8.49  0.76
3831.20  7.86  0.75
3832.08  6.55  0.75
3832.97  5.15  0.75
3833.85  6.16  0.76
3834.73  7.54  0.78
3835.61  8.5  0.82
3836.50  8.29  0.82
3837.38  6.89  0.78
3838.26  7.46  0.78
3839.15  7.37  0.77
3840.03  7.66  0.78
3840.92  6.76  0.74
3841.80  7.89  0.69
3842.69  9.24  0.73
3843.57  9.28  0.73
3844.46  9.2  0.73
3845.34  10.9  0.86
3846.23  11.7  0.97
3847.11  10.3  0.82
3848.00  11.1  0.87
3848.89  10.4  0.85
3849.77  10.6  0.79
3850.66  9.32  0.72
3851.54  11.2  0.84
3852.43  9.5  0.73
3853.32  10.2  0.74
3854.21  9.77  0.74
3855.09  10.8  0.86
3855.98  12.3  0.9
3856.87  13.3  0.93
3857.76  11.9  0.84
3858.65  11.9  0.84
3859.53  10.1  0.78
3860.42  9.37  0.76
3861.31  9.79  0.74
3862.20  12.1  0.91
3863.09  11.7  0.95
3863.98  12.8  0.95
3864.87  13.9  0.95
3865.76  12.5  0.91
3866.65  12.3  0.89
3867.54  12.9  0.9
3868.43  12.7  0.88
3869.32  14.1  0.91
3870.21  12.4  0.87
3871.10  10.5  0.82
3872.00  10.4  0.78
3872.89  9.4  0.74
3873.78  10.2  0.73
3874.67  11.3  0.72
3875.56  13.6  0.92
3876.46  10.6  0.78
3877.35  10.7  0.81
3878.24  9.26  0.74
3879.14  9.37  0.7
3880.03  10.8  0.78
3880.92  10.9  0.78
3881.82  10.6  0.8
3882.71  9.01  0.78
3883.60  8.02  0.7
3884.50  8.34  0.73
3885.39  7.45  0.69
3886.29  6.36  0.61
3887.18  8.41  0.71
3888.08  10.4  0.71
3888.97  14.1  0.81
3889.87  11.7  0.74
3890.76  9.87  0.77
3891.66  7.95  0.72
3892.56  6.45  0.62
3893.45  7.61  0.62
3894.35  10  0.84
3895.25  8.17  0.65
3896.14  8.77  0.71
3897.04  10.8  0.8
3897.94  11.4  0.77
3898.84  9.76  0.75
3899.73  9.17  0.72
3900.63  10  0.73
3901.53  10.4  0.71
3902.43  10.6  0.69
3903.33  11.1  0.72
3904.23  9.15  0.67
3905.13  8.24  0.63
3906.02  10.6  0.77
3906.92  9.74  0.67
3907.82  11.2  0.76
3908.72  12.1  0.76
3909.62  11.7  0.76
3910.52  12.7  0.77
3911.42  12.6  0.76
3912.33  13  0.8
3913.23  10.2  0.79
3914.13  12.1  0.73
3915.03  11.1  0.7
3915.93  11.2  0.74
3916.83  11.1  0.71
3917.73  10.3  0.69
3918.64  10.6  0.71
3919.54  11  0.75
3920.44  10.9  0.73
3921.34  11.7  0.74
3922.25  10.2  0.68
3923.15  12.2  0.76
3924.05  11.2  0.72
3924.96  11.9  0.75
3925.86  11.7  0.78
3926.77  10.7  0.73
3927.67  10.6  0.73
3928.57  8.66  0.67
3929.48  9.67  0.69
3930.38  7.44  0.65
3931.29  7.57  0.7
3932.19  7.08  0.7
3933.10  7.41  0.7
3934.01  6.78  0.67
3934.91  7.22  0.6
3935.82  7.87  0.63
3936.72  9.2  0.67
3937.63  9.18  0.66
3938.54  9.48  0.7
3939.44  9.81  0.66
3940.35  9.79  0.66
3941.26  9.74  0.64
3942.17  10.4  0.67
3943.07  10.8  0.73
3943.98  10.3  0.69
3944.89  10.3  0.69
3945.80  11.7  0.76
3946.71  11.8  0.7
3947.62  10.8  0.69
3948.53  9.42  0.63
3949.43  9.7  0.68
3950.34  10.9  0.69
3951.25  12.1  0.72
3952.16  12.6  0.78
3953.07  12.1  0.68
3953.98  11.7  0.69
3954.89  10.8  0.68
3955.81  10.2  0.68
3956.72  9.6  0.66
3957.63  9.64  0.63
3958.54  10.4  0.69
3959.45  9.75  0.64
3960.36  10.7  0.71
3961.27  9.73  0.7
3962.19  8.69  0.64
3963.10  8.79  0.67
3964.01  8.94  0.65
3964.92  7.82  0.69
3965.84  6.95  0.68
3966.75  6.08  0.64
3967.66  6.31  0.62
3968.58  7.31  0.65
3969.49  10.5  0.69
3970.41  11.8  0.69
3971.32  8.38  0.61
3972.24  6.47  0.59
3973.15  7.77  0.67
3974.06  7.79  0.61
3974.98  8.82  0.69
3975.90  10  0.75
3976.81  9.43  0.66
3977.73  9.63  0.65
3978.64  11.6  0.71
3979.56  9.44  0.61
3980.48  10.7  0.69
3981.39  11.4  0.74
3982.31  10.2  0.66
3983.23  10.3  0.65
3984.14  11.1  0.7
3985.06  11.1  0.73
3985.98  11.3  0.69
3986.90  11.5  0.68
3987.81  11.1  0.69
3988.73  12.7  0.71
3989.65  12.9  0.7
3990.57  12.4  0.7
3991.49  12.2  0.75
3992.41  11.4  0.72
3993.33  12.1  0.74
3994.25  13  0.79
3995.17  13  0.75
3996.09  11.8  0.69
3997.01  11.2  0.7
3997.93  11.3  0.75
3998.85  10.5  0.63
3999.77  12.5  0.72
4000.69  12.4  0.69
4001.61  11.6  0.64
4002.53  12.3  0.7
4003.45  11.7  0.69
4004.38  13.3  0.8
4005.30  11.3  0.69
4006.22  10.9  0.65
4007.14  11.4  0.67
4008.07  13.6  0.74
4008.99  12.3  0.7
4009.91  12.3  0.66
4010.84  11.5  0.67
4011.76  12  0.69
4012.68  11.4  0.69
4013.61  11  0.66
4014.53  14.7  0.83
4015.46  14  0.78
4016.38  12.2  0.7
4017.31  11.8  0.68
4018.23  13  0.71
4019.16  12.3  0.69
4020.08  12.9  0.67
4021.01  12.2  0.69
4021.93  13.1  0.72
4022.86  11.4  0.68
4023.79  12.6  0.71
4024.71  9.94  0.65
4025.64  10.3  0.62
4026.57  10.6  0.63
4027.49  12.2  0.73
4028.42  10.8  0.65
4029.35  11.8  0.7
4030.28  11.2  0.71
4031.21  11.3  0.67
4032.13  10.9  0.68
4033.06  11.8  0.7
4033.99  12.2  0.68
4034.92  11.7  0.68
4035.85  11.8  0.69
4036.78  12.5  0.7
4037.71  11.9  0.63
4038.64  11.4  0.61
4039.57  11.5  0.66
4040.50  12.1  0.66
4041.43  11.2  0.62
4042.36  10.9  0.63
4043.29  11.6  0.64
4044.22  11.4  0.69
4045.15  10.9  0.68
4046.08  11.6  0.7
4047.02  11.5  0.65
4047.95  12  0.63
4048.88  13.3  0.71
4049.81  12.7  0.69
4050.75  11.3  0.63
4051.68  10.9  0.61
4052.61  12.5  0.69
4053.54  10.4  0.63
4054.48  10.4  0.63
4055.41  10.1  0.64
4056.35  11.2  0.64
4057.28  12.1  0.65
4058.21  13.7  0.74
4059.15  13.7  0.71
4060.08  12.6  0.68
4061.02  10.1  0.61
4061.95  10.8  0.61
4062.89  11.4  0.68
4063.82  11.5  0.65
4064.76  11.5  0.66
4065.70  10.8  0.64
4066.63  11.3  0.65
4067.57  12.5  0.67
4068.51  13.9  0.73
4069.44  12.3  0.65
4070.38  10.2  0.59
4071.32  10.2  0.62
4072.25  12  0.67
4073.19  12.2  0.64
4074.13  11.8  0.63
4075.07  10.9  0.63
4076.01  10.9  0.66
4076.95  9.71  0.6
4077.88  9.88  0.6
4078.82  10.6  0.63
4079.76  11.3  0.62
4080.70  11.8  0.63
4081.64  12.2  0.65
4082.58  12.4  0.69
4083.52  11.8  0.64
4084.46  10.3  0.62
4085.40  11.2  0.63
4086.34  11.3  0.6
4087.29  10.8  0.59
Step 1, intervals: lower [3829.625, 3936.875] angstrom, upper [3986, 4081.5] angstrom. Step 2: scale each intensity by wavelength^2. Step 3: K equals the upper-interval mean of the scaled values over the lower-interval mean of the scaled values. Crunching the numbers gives 1.26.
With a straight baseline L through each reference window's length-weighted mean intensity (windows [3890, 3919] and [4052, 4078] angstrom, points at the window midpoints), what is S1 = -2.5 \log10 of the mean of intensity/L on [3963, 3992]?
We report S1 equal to 0.11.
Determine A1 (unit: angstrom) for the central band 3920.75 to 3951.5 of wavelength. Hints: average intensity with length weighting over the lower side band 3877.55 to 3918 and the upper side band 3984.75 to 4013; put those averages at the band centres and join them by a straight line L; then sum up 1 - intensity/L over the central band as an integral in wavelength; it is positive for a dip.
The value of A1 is 2.68 angstrom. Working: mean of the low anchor 10.1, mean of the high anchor 11.9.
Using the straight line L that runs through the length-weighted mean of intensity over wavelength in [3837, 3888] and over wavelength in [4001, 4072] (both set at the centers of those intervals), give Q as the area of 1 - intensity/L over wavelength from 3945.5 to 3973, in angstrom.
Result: 3.6 angstrom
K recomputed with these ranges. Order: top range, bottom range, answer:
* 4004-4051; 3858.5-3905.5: 1.23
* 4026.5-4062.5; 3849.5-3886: 1.17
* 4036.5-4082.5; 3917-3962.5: 1.21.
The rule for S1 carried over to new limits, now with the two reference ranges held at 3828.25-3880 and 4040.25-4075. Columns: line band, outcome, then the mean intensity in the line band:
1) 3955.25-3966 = 0.166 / 9.34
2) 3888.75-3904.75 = 0.069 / 9.76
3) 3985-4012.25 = -0.074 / 12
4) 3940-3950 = 0.033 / 10.4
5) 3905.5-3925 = -0.077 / 11.3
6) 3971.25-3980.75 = 0.208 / 9.09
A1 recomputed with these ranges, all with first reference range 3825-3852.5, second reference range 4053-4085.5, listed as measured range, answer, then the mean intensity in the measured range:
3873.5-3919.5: -4.4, 10.2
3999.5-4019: -2.8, 12.2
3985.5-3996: -1.7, 12.1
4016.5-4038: -1.7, 11.8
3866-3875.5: -2.9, 11.7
